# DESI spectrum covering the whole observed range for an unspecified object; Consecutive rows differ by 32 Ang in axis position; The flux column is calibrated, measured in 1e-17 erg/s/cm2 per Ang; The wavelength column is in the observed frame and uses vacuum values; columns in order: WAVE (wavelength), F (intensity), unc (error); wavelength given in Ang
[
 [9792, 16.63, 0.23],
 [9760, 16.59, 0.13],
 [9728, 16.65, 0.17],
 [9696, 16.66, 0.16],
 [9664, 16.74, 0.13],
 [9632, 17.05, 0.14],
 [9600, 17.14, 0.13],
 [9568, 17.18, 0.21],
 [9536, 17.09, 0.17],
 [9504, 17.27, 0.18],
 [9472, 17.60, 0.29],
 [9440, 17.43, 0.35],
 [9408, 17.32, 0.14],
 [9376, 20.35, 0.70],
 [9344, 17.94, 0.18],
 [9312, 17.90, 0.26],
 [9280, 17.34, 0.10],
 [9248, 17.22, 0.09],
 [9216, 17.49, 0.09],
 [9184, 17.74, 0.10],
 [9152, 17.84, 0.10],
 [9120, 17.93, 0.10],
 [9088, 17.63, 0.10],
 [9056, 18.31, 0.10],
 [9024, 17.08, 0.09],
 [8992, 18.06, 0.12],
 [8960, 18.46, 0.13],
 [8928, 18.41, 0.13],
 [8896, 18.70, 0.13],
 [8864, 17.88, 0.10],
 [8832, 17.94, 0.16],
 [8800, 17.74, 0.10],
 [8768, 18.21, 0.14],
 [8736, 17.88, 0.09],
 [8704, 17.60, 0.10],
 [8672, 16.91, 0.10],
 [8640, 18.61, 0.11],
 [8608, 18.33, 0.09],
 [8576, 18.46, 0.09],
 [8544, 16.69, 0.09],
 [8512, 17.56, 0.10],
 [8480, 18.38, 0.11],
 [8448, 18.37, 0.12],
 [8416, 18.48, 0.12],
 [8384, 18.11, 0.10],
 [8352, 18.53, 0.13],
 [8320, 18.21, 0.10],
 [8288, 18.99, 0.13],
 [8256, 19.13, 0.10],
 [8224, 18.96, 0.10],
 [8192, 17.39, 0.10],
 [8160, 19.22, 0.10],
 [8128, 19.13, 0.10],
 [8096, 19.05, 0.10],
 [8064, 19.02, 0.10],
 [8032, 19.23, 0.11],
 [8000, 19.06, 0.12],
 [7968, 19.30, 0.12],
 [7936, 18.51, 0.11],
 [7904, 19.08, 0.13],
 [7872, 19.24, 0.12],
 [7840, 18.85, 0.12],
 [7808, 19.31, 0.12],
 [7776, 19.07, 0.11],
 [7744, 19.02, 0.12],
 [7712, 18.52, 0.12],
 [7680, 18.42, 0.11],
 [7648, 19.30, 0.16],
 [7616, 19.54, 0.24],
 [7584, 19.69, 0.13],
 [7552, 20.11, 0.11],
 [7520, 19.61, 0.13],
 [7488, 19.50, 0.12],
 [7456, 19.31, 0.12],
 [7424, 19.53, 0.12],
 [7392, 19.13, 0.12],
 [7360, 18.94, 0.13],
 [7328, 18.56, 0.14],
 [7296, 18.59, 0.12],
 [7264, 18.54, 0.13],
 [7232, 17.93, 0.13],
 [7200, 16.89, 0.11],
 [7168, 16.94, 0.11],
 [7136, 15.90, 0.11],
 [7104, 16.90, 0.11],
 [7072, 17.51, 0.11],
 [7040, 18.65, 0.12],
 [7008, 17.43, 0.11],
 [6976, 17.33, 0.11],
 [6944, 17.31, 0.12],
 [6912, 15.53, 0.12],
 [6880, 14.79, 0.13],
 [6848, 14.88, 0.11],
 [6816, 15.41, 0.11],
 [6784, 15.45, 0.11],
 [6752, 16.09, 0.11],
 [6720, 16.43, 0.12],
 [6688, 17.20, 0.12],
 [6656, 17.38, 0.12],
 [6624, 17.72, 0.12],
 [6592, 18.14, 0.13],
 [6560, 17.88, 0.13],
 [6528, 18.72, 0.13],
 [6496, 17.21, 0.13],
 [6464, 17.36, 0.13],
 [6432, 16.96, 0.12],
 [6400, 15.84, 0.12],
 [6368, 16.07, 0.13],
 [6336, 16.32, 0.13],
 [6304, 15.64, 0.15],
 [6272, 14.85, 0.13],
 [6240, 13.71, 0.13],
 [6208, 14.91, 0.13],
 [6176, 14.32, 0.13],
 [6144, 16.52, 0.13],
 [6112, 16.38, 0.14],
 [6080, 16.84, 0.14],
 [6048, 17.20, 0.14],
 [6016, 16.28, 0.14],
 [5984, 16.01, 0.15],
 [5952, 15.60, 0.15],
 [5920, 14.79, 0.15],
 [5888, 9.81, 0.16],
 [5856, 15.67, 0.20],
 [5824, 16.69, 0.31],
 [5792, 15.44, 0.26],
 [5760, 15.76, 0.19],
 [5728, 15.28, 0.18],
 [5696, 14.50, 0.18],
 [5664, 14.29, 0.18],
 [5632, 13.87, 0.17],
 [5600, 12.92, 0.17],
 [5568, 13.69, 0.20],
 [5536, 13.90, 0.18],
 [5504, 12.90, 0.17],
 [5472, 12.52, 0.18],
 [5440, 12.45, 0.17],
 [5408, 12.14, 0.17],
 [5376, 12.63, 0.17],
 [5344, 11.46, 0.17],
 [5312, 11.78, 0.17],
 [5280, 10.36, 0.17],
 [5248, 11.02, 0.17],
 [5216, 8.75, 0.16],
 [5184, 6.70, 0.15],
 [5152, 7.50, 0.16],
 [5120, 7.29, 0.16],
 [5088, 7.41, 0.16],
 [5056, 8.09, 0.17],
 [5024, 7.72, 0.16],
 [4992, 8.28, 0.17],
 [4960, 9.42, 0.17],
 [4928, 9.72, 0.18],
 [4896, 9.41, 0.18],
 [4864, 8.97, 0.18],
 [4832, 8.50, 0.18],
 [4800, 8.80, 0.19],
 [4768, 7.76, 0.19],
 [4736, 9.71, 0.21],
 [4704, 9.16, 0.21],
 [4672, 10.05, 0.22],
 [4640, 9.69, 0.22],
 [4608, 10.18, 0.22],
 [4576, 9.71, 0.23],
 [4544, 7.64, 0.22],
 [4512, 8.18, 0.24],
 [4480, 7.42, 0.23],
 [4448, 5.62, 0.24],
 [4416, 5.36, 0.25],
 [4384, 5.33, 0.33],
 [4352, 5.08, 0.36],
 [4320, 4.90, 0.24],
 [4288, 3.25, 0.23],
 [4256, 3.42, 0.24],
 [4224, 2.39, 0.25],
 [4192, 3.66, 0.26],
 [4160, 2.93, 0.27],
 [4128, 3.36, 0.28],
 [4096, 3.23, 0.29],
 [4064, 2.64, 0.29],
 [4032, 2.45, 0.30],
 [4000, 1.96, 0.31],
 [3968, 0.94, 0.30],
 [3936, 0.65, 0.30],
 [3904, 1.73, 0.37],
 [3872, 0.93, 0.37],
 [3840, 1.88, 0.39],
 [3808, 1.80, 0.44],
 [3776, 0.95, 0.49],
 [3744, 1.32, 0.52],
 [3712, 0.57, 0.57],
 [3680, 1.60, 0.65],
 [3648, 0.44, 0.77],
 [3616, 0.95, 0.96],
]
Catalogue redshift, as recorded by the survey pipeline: 0.00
